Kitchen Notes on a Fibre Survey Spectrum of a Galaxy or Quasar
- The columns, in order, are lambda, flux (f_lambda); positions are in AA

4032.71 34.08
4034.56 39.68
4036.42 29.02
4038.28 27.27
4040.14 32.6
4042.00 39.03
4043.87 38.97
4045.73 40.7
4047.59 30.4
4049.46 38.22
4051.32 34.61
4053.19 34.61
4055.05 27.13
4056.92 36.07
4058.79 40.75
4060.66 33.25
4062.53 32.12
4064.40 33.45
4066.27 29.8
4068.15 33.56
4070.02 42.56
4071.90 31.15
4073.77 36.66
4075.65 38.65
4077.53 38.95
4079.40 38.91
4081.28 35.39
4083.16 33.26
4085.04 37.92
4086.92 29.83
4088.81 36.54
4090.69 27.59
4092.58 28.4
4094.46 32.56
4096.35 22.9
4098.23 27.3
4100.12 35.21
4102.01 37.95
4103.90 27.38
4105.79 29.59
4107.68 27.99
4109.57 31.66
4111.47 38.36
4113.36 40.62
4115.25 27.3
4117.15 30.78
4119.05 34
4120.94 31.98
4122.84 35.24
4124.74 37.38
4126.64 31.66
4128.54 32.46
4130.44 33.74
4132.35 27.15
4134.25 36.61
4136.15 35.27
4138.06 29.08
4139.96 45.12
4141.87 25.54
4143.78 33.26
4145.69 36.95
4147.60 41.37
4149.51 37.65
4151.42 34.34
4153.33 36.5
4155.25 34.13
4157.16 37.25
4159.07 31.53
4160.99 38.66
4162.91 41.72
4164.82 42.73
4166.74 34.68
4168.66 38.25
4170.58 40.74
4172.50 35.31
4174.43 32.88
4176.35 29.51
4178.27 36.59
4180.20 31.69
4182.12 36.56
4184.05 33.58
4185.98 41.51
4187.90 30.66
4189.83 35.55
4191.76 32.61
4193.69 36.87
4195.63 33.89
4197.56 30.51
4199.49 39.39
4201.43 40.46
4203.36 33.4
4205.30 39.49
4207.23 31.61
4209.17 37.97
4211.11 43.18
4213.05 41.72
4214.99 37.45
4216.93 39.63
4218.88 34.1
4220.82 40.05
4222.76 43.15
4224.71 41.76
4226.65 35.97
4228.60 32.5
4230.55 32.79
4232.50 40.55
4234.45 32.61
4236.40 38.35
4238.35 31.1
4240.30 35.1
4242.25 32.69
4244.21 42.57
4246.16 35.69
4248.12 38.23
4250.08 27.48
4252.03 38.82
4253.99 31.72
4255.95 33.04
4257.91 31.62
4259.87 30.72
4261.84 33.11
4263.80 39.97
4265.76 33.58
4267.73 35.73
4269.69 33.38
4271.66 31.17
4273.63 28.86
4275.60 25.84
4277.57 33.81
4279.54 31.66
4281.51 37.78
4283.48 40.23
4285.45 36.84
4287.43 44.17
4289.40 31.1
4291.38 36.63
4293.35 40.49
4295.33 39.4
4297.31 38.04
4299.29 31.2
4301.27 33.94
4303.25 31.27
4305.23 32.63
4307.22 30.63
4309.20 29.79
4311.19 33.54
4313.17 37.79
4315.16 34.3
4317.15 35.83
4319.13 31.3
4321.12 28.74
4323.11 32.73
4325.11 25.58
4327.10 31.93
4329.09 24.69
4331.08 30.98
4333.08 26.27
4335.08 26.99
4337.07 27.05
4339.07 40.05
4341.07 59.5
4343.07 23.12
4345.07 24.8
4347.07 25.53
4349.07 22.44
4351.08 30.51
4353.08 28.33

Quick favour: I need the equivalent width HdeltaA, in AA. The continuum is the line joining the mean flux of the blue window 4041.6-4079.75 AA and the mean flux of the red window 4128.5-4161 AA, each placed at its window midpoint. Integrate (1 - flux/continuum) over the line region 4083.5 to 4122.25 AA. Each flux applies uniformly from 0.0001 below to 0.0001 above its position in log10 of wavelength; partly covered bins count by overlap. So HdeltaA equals 3.67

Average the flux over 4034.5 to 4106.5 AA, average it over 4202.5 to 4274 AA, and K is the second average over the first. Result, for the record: 1.1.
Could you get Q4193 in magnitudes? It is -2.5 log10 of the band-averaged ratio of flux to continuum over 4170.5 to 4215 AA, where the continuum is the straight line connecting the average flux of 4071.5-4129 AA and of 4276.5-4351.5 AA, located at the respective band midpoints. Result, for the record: -0.09 mag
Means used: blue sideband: 33.1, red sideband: 33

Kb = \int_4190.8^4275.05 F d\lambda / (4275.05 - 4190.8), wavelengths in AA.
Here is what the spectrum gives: 35.6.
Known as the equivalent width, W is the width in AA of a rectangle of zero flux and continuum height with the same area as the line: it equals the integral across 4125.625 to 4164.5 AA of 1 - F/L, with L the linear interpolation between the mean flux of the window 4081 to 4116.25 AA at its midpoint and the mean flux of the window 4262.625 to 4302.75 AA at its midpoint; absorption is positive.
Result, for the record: -2.8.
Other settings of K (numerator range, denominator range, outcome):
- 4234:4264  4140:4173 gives 0.94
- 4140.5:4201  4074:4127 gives 1.08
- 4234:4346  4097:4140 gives 1.02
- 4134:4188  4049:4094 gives 1.04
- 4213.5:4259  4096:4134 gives 1.12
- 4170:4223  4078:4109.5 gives 1.14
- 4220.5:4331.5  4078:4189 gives 1.00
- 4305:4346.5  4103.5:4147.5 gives 0.95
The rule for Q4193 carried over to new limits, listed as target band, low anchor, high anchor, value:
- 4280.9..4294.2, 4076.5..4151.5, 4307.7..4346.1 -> -0.19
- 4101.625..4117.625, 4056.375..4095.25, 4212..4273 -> 0.08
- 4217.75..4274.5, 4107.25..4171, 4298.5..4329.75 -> -0.07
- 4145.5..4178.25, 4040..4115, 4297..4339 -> -0.11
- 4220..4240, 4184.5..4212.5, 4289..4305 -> -0.03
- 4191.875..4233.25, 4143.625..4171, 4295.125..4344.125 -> -0.05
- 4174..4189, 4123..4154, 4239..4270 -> 0.01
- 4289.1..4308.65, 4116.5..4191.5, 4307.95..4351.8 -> -0.09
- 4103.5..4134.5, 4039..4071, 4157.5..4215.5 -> 0.10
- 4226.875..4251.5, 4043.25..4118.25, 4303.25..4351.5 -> -0.10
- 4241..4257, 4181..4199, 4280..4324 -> -0.01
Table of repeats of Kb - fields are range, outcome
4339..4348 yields 34.1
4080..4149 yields 33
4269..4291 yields 34.2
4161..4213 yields 36.3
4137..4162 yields 35.5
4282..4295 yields 38.3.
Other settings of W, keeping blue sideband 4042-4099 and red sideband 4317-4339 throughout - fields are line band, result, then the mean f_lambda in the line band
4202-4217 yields -3.0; 38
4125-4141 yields -0.5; 34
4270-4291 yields -2.7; 34.2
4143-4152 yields -1.1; 36.9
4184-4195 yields -1.1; 35.2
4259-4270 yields -1.4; 34.5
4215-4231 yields -3.2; 37.6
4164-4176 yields -1.7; 36.9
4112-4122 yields 0.0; 33.2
